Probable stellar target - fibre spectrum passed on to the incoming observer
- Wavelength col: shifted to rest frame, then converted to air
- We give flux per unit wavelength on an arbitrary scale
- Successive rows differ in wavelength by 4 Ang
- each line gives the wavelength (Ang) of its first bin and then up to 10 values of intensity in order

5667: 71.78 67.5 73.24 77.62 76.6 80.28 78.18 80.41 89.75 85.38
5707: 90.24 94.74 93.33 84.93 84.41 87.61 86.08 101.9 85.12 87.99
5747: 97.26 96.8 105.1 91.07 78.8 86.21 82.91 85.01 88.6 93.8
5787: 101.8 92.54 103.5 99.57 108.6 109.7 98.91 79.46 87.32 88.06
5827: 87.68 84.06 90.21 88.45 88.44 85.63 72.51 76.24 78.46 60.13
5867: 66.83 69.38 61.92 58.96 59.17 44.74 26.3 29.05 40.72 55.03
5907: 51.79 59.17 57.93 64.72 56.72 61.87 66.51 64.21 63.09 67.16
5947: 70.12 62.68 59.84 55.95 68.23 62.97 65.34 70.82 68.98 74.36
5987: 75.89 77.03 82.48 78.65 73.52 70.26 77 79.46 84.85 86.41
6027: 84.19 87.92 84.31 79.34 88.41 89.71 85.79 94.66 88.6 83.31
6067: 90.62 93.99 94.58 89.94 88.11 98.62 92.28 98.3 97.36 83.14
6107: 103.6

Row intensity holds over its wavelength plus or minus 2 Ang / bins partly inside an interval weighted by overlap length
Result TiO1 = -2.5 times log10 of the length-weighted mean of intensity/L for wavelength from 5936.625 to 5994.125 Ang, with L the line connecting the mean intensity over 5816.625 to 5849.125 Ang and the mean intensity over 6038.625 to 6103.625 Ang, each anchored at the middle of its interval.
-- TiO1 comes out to 0.30 mag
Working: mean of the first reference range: 87.3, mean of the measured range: 67.6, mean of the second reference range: 90.8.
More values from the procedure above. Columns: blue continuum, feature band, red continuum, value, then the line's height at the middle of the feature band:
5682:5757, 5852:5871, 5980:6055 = 0.21 mag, 85.3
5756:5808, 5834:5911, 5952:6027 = 0.33 mag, 84.8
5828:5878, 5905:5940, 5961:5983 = 0.18 mag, 71.6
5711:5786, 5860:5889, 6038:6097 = 0.43 mag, 90.3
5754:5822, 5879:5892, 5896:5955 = 0.43 mag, 69.4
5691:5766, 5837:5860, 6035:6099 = 0.10 mag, 90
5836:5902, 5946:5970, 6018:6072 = 0.19 mag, 75.4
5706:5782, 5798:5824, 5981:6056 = -0.10 mag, 87.9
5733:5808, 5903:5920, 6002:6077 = 0.48 mag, 89.6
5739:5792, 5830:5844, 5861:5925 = -0.25 mag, 70.3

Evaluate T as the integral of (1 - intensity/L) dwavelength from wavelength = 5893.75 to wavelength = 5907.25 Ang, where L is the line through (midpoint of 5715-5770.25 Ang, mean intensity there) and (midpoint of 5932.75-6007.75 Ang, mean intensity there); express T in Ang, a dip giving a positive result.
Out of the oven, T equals 5.62 Ang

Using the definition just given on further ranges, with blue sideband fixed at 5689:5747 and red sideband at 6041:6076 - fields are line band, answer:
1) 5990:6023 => 4.10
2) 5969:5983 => 3.16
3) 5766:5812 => -3.92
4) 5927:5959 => 9.04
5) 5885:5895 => 6.16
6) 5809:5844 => 0.26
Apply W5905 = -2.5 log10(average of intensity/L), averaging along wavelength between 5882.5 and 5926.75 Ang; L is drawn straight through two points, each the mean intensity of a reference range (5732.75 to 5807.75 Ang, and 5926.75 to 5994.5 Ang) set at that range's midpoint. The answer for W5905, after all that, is 0.44 mag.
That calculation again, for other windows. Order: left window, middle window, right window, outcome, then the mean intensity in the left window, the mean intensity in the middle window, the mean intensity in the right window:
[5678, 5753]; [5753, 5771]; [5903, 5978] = -0.09 mag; 87.4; 89.5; 62.6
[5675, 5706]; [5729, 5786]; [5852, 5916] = -0.25 mag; 81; 90.7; 56.2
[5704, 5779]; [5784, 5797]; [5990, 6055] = -0.12 mag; 89.9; 98.9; 82.3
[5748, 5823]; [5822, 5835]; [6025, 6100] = 0.07 mag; 93.8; 87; 89.9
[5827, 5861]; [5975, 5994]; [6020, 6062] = 0.16 mag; 83.3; 74.2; 86.8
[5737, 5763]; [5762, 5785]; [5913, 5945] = 0.03 mag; 92.7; 86.2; 62.8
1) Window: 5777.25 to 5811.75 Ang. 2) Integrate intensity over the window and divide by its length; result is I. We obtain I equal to 99.8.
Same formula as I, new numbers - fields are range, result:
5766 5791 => 90.1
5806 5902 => 71.6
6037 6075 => 88.6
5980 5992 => 75.1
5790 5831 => 95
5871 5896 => 49.2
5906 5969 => 62.2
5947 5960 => 61.4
